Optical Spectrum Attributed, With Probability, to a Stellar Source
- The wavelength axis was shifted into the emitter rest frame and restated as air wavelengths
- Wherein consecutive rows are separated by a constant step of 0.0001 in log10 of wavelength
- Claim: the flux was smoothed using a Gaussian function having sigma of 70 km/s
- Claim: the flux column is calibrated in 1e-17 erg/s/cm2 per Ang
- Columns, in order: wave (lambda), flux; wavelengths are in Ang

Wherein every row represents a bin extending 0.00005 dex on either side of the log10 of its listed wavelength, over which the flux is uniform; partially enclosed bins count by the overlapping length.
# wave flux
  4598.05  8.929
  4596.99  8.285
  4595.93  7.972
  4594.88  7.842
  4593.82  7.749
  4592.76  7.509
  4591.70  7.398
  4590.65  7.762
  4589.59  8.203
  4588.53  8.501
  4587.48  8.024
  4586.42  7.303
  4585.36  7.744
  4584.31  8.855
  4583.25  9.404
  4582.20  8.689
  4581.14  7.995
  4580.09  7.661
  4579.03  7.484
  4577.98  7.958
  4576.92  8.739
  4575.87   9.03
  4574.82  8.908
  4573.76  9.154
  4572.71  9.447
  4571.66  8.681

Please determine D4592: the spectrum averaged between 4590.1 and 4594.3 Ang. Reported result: 7.6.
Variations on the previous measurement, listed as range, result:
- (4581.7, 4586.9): 8.41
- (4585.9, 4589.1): 7.95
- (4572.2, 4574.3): 9.28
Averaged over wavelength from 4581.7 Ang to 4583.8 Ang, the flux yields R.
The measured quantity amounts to 9.05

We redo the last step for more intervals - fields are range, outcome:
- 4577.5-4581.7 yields 7.78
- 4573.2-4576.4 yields 9.04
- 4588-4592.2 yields 7.98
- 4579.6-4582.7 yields 8.11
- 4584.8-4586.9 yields 7.56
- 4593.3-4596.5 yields 7.87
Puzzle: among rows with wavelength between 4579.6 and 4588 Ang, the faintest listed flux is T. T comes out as 7.303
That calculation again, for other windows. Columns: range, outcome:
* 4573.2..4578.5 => 7.958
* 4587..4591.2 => 7.762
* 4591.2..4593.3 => 7.398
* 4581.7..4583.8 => 8.689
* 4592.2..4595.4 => 7.509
